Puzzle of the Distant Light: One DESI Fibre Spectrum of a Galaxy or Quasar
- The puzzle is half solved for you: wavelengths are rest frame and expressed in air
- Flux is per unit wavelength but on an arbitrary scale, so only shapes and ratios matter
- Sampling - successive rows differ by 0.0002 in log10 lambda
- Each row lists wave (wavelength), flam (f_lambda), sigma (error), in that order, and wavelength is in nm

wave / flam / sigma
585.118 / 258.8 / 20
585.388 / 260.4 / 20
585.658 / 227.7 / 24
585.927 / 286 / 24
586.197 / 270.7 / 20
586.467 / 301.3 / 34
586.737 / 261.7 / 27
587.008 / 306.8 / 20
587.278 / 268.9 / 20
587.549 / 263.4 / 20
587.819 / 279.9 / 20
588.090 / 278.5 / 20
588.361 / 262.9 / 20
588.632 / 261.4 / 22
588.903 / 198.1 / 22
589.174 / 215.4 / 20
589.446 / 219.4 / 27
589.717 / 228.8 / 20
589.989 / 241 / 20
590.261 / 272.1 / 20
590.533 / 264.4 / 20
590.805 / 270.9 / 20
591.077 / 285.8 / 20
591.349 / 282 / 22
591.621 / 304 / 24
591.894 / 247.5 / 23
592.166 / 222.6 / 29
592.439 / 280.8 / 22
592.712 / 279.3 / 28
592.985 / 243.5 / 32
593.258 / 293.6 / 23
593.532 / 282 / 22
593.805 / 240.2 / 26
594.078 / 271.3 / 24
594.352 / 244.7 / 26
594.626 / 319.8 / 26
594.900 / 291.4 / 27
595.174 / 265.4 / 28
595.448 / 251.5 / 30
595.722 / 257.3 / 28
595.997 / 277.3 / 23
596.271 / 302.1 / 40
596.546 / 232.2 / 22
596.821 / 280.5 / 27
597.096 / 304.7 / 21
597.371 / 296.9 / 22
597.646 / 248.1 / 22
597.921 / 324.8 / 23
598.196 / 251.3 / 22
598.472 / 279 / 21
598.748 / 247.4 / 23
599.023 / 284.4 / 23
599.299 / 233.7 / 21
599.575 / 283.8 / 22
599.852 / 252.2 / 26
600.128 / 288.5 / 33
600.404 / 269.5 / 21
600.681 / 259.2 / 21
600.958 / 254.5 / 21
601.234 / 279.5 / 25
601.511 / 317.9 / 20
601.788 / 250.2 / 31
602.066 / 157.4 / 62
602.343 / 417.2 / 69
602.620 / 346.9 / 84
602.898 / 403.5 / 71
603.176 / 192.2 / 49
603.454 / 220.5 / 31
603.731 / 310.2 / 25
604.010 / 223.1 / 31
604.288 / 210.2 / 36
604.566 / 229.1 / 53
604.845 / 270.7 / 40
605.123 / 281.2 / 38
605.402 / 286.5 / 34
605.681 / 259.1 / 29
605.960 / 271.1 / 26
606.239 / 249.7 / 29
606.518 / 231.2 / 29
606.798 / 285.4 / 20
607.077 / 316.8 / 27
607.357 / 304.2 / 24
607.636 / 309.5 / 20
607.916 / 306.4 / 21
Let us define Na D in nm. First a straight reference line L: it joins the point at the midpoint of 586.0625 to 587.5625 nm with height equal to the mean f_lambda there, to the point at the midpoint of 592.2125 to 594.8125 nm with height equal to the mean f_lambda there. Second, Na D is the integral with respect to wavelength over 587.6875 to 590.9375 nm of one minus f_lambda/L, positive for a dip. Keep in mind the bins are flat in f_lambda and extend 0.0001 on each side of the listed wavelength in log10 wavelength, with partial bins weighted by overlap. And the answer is 0.32 nm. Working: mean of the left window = 280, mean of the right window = 271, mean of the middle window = 249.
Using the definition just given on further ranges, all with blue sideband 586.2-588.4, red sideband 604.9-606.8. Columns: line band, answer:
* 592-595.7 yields 0.08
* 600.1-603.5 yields -0.19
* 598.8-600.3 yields 0.01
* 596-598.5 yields -0.08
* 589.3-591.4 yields 0.14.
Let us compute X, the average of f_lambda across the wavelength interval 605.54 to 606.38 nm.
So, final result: 260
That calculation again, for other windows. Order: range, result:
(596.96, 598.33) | 285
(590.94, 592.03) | 280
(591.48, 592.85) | 267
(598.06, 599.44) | 259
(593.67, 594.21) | 256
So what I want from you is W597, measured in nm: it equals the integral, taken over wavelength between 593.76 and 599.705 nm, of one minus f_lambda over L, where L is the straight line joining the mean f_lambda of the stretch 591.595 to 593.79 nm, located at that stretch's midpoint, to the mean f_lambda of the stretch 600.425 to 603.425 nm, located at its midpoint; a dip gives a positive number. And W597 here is 0.03 nm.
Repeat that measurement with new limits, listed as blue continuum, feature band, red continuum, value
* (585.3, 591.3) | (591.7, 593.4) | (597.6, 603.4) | 0.02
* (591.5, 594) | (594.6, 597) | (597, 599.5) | -0.03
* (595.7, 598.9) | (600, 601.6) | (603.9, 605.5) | -0.08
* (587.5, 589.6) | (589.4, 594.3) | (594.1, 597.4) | -0.06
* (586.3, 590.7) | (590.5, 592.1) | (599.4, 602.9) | -0.06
